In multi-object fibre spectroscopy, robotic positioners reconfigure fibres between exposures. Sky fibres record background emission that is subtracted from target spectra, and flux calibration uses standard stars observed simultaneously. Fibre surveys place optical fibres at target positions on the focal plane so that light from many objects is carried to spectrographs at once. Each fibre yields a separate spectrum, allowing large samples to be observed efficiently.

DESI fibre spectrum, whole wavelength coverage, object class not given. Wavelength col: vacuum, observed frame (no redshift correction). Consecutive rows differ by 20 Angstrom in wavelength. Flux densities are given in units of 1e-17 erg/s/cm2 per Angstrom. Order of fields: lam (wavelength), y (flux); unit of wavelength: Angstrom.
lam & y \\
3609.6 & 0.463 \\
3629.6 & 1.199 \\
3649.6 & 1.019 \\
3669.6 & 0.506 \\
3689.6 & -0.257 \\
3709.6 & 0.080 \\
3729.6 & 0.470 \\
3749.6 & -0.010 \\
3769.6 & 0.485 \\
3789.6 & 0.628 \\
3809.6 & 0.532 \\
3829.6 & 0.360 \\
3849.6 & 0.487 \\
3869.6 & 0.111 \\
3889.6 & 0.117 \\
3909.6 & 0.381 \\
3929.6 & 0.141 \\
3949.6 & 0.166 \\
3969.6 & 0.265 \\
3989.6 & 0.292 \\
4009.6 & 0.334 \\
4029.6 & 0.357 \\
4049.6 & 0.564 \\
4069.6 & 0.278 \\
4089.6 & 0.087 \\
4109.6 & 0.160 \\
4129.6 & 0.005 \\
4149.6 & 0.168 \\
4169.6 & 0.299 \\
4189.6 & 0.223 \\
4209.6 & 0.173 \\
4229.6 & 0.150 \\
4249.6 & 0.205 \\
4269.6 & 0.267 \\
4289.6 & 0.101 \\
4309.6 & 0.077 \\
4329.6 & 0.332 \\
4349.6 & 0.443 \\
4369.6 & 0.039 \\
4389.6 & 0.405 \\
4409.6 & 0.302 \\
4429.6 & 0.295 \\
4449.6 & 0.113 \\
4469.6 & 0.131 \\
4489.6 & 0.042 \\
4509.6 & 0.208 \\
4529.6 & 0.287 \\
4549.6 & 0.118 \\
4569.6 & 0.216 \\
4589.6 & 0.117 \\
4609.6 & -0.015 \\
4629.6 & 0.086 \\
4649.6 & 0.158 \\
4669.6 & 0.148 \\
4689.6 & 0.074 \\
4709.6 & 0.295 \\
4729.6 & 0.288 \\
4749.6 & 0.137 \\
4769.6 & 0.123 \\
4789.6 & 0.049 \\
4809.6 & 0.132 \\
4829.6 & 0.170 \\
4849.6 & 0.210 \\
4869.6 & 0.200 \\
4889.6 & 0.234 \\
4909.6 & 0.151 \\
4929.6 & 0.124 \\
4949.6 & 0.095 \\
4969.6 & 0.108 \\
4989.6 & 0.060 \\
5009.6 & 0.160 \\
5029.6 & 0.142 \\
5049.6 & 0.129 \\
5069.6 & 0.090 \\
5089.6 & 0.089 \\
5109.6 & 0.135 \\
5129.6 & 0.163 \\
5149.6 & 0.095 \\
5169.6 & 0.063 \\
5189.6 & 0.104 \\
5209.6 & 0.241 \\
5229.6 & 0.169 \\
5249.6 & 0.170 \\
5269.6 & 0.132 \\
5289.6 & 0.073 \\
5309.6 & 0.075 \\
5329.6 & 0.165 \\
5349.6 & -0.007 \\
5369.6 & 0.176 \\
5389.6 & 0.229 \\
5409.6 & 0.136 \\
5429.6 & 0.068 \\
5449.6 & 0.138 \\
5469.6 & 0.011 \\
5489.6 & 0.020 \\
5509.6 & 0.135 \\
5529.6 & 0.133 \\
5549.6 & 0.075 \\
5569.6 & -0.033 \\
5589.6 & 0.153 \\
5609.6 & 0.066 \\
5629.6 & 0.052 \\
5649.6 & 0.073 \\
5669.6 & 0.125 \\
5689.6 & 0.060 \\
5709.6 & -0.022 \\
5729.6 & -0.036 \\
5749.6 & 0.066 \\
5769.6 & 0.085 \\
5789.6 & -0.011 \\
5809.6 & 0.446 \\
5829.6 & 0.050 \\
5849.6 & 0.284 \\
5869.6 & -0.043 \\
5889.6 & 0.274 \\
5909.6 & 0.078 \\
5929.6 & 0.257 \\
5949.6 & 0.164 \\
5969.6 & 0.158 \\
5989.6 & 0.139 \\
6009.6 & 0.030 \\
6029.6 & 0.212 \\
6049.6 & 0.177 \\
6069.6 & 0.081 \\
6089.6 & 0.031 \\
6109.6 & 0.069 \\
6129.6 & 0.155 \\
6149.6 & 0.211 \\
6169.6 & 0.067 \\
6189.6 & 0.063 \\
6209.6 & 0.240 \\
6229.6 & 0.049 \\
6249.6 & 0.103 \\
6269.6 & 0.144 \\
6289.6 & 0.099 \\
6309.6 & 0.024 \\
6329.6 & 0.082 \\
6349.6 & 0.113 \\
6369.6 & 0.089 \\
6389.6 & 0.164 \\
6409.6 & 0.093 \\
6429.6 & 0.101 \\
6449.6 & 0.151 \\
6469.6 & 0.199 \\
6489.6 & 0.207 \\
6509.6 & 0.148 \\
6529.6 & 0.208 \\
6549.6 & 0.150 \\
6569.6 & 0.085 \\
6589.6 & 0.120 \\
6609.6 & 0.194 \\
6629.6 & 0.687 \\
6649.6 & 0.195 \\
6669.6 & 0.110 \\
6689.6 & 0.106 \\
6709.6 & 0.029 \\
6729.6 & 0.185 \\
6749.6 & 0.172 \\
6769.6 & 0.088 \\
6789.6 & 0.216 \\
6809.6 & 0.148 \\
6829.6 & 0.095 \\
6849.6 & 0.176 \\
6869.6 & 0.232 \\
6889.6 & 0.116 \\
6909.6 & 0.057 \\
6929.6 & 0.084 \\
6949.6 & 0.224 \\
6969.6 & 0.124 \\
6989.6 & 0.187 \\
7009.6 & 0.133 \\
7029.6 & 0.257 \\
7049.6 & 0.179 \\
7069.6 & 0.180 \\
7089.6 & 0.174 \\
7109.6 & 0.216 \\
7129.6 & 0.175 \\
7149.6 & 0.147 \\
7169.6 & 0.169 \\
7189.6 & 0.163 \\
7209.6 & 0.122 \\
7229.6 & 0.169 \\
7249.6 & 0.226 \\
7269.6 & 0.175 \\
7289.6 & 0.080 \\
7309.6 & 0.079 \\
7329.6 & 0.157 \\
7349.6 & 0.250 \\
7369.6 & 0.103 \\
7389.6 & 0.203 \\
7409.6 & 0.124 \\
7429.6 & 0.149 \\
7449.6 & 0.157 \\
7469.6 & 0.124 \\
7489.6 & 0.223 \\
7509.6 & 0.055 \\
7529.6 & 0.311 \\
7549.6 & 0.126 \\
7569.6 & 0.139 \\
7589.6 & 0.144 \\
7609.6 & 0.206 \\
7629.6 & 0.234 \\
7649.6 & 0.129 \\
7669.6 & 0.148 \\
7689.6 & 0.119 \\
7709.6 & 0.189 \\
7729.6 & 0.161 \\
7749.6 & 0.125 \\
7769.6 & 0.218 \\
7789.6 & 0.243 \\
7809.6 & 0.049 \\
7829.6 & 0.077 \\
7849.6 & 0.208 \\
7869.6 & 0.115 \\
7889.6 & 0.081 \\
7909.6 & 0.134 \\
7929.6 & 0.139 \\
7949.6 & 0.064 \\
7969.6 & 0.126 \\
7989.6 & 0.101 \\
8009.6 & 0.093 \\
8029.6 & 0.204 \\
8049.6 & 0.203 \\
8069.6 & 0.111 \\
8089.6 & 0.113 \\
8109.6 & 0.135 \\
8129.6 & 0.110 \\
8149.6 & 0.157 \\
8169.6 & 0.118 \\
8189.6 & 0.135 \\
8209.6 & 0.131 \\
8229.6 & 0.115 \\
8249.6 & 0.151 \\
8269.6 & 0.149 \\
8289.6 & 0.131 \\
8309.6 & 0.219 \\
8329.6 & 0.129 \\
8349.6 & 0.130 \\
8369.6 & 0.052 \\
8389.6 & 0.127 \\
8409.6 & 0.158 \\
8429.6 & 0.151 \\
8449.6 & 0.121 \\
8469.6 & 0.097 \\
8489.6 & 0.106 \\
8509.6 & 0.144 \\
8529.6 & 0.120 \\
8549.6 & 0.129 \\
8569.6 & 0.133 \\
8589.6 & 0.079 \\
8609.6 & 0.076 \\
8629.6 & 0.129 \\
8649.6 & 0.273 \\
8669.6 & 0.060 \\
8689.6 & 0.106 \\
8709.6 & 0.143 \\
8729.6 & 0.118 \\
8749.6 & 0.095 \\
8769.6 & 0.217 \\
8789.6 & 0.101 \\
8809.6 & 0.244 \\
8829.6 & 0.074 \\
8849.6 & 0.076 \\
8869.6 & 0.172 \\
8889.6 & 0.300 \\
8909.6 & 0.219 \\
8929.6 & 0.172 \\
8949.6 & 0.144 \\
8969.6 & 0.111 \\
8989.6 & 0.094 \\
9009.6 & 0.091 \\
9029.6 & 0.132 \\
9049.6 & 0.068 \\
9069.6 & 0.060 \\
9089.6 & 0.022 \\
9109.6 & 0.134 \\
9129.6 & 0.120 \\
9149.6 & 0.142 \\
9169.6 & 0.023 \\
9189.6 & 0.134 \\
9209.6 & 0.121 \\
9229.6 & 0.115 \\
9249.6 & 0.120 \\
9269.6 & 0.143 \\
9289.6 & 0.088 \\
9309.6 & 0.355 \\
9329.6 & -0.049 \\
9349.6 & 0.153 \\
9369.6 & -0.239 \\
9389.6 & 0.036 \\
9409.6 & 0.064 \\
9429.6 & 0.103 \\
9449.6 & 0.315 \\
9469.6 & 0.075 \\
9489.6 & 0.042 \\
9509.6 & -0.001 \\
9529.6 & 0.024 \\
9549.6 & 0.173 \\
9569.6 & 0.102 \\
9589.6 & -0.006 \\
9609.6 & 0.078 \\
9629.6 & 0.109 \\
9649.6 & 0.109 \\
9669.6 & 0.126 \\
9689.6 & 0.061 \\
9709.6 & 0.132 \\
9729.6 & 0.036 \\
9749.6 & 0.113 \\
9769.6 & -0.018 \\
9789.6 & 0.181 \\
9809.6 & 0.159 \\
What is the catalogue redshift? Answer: 0.78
